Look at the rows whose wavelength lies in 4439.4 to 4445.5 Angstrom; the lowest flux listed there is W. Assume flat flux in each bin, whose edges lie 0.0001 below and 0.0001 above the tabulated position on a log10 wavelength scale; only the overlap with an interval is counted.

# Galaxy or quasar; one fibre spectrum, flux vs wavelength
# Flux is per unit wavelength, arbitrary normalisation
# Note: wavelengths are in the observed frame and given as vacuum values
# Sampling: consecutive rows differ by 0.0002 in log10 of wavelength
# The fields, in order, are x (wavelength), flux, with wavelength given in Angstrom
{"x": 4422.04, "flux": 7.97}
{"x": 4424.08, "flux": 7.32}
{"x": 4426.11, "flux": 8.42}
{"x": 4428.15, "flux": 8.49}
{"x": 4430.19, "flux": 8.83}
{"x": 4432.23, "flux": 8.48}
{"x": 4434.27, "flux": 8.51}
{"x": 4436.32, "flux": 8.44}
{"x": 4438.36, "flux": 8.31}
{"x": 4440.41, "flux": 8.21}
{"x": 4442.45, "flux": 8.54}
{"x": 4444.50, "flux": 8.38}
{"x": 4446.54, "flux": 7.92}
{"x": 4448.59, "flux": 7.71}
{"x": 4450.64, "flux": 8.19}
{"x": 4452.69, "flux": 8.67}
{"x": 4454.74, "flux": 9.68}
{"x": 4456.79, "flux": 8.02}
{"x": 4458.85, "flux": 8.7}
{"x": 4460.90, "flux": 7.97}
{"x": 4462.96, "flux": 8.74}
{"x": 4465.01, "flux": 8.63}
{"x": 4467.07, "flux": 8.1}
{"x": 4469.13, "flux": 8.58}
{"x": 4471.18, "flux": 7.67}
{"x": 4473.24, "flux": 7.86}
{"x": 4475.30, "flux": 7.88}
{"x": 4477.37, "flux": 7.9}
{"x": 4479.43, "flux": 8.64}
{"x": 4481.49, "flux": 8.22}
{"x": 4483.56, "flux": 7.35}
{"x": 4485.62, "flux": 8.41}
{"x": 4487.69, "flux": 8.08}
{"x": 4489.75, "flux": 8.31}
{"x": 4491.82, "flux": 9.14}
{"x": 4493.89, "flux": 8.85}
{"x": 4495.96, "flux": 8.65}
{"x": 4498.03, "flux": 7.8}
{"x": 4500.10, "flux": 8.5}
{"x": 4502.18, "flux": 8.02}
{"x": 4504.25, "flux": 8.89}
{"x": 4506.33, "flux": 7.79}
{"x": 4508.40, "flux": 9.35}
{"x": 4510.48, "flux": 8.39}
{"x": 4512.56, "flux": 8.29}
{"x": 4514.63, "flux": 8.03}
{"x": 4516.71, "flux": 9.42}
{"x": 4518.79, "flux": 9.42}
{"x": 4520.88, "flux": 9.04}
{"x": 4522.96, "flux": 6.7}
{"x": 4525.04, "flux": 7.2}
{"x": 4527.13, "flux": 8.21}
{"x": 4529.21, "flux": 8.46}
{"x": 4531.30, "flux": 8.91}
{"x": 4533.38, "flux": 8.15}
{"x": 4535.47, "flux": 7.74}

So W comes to 8.21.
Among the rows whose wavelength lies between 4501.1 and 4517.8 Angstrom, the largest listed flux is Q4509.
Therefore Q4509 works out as 9.42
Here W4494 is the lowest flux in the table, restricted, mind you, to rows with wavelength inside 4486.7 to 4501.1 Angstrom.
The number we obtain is 7.8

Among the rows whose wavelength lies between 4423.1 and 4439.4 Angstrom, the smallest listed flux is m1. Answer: 7.32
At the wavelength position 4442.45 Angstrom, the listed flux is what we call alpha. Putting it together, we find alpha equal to 8.54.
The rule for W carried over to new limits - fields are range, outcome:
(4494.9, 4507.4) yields 7.79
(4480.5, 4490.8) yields 7.35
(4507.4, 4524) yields 6.7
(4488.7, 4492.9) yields 8.31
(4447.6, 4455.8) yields 7.71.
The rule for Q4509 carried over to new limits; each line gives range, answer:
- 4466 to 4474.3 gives 8.58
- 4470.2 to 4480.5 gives 8.64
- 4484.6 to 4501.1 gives 9.14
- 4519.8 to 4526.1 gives 9.04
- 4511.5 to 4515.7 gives 8.29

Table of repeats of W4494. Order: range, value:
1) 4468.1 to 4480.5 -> 7.67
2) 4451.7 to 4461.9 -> 7.97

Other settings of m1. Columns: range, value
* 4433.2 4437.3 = 8.44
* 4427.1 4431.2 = 8.49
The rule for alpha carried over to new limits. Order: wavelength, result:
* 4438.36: 8.31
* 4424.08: 7.32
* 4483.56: 7.35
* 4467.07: 8.1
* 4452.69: 8.67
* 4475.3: 7.88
